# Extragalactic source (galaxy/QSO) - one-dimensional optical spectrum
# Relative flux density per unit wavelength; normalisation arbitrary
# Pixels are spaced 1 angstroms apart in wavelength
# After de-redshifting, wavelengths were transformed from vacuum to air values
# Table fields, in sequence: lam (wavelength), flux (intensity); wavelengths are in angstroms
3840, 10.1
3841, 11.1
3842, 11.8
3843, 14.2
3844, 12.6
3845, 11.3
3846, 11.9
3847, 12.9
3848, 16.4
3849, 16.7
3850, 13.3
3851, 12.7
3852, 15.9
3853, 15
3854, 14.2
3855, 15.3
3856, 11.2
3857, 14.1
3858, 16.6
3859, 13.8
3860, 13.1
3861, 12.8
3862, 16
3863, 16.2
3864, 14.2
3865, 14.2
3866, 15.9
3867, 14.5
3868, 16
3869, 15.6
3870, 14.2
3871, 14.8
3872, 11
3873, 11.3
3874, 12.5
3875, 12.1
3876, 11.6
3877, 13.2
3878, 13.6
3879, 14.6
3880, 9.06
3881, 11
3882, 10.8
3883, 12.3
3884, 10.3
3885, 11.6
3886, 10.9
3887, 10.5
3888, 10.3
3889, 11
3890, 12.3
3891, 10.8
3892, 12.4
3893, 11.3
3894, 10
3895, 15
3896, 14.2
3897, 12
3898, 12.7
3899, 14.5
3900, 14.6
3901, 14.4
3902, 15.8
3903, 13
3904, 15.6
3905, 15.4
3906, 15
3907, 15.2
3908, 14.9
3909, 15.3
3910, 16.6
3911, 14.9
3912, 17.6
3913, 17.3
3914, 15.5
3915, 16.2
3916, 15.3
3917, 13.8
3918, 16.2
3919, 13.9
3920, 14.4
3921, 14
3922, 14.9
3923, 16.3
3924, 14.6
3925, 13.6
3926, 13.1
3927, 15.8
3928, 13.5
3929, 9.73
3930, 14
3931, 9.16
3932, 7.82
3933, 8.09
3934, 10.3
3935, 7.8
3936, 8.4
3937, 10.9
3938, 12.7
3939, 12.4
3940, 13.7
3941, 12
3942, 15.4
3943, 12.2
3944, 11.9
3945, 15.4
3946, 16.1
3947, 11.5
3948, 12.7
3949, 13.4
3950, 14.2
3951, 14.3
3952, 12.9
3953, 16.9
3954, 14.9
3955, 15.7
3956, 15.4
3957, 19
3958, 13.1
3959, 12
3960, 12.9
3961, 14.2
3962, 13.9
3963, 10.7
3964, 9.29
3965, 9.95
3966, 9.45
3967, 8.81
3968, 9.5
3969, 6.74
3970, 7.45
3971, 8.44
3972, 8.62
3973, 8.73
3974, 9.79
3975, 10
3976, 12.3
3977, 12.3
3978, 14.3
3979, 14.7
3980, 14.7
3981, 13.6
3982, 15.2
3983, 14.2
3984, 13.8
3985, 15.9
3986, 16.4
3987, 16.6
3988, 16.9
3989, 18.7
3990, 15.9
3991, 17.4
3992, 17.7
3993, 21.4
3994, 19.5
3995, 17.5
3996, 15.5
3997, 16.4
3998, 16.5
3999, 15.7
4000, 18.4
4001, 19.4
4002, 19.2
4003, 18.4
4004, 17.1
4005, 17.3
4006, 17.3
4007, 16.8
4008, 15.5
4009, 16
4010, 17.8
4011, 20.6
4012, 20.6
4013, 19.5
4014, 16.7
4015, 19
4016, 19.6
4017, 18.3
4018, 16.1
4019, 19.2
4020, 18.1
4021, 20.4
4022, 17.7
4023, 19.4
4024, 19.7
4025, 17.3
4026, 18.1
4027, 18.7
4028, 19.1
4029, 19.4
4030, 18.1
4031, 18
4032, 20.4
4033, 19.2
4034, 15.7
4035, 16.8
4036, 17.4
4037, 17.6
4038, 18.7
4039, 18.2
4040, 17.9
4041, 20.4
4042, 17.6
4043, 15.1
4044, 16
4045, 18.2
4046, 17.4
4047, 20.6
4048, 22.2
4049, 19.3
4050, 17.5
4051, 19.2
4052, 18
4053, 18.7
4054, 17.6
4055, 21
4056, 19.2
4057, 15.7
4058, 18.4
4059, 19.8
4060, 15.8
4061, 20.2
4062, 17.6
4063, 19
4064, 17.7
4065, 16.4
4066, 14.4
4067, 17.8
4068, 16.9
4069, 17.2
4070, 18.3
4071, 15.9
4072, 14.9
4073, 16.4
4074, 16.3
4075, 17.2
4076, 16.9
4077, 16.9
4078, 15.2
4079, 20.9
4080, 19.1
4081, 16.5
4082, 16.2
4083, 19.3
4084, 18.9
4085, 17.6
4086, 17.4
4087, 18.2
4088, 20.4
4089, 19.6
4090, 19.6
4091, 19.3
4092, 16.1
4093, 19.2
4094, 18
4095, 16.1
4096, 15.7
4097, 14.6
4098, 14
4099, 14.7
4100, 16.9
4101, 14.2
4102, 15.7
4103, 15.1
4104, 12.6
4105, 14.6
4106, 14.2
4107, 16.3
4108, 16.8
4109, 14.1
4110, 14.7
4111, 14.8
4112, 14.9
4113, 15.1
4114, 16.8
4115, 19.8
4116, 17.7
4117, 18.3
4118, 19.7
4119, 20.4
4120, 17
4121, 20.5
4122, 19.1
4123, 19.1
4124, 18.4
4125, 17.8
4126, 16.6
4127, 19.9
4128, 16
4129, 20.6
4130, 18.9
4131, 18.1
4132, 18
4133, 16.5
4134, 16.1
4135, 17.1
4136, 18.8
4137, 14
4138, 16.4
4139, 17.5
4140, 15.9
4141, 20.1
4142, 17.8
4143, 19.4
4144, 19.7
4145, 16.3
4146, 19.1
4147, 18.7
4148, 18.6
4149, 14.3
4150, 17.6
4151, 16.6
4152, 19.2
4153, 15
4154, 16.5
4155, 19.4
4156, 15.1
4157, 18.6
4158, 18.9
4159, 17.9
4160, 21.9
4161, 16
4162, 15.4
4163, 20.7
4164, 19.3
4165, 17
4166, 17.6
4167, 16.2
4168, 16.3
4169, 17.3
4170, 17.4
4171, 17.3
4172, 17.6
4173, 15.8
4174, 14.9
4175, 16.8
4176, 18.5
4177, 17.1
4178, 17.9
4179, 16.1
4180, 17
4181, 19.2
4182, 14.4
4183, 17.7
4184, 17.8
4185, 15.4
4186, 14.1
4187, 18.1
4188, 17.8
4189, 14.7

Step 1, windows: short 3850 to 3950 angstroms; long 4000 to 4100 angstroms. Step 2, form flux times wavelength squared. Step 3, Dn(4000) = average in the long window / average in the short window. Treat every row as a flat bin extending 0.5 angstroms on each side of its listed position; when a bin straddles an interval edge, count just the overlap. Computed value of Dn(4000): 1.45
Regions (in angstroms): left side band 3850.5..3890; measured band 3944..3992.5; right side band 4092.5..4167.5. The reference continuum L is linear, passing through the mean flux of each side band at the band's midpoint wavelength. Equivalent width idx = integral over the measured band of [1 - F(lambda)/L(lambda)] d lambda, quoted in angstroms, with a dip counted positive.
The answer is 4.8 angstroms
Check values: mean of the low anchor 13.2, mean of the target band 13.2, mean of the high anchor 17.2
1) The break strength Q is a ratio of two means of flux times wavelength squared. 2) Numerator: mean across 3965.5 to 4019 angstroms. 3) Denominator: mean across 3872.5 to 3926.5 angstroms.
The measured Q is 1.2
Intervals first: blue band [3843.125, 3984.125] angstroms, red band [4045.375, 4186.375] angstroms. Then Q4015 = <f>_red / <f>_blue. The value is 1.3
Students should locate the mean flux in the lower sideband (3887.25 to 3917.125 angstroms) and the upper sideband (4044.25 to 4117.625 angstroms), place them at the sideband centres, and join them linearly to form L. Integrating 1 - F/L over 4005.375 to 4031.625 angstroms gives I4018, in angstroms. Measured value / -3.62 angstroms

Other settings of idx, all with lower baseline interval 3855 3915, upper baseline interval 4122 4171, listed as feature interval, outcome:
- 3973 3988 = 1.3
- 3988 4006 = -2.8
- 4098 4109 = 1.3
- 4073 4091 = -1.4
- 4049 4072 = -2.1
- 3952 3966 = 1.1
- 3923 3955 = 3.9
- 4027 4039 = -1.8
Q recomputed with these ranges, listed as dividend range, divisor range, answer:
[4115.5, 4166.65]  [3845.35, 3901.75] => 1.55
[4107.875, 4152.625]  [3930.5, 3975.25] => 1.64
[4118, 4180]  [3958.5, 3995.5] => 1.45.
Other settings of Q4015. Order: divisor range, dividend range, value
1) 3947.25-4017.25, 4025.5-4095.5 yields 1.21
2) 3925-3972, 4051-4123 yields 1.42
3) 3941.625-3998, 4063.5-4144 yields 1.25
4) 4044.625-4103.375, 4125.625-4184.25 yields 1.00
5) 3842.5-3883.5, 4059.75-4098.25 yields 1.28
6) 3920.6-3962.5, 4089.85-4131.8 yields 1.29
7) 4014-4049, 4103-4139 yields 0.93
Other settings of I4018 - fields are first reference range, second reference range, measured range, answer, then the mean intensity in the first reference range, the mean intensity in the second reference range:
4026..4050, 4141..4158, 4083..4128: 2.24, 18.3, 17.7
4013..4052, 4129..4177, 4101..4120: 1.76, 18.4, 17.5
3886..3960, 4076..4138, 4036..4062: -3.82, 13.5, 17.2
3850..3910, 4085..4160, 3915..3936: 1.95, 13.4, 17.3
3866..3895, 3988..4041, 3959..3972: 4.74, 12.2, 18.1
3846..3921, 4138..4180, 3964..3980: 5.12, 13.8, 17.5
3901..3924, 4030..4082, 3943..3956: 1.48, 15.3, 17.8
